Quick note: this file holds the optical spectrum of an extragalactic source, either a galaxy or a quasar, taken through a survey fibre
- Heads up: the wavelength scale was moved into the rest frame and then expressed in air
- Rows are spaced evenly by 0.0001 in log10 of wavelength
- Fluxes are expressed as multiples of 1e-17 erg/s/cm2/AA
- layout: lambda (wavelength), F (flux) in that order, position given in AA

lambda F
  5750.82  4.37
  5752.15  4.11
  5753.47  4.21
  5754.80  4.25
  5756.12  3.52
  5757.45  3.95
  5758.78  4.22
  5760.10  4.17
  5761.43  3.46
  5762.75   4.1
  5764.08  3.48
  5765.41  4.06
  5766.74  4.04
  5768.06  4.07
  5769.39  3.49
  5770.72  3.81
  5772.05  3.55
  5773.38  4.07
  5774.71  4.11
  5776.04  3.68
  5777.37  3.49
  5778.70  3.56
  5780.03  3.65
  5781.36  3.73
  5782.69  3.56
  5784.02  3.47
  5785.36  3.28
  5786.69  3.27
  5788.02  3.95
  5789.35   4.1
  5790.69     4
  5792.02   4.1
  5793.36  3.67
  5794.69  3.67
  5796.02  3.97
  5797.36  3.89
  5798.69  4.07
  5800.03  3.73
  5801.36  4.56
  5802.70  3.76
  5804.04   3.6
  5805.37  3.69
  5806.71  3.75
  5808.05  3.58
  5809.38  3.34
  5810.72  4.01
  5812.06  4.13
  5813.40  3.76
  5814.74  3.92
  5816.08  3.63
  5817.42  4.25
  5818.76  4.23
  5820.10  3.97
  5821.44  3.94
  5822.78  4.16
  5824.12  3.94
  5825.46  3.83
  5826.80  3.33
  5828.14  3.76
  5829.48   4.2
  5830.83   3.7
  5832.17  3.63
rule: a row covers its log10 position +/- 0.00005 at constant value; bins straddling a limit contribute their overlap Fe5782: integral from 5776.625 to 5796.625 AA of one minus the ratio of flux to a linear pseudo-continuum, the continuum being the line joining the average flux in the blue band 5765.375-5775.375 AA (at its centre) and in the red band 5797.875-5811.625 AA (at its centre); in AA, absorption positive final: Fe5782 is 0.8 AA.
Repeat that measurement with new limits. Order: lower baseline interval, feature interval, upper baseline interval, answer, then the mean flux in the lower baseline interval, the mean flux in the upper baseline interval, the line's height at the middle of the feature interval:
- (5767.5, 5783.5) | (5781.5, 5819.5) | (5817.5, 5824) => 1.00 AA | 3.73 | 4.08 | 3.92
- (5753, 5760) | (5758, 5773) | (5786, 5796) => 0.45 AA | 4.04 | 3.83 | 3.98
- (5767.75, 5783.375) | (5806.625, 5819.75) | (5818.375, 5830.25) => 0.03 AA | 3.72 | 3.92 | 3.88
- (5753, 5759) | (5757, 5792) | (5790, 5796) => 1.35 AA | 4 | 3.87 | 3.94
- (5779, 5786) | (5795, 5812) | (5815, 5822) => -0.14 AA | 3.54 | 4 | 3.81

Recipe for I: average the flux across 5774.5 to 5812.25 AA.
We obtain 3.76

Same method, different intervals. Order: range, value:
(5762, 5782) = 3.79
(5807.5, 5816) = 3.78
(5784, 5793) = 3.75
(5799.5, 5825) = 3.89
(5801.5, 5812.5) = 3.76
